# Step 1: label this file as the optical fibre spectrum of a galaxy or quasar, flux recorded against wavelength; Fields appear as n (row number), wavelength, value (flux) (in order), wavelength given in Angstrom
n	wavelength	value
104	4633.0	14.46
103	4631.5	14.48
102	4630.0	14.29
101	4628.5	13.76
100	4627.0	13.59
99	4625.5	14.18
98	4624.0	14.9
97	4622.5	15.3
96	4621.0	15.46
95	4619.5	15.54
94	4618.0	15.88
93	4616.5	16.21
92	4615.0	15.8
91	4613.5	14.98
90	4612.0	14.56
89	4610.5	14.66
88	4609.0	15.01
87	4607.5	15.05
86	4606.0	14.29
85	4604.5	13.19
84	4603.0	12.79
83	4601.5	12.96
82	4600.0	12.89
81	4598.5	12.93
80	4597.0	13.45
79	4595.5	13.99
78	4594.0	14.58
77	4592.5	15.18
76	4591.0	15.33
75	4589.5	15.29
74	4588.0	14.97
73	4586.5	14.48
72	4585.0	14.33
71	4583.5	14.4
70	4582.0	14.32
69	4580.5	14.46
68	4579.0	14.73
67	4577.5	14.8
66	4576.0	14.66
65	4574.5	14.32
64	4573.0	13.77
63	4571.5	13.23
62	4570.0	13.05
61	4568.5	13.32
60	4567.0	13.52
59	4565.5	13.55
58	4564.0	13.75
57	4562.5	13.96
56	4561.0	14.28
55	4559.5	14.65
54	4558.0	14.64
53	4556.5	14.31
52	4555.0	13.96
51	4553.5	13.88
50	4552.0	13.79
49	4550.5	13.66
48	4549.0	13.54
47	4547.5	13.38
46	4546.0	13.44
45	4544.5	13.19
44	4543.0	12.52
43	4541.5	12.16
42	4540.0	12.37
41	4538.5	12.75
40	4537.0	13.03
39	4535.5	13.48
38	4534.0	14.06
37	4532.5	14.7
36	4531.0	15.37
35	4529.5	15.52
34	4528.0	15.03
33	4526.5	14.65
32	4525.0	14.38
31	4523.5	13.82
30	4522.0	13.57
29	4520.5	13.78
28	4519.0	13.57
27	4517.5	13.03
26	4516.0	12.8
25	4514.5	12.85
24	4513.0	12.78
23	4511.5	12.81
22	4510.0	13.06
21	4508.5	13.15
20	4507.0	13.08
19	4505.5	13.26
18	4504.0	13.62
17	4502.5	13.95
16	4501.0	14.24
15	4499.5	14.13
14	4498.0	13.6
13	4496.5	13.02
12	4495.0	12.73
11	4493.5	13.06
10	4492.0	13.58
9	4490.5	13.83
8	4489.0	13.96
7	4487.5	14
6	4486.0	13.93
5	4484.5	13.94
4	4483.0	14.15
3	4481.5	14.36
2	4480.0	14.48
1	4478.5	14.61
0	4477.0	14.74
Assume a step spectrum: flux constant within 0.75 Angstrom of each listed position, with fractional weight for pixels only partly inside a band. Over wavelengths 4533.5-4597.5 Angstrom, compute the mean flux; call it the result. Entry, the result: 13.9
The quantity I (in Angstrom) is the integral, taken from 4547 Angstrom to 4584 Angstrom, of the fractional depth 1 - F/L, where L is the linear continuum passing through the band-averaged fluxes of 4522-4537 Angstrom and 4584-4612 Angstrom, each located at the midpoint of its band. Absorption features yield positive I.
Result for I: 0.80 Angstrom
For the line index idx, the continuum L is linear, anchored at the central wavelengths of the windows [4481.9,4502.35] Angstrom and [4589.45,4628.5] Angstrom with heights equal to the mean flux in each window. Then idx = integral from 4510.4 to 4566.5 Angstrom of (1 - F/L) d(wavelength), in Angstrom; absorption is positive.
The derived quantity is 1.3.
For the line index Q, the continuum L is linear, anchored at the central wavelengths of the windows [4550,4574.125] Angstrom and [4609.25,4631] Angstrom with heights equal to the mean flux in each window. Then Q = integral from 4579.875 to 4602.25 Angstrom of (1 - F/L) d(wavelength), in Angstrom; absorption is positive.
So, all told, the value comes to 0.23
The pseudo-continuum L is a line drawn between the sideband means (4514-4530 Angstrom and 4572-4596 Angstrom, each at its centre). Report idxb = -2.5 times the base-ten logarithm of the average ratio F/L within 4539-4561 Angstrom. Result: 0.05 mag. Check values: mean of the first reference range 13.9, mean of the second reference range 14.6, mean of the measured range 13.6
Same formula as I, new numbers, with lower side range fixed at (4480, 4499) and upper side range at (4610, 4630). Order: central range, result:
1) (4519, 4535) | -0.40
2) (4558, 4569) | 0.38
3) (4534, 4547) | 1.15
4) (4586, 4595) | -0.17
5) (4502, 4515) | 0.69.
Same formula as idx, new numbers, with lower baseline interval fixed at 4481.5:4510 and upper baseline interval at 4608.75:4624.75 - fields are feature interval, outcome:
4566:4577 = 0.7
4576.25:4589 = 0.2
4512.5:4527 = 0.5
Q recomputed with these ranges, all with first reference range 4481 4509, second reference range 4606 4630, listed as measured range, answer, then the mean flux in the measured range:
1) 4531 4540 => 0.3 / 13.6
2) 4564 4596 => 0.6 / 14.3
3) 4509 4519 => 0.7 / 12.9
